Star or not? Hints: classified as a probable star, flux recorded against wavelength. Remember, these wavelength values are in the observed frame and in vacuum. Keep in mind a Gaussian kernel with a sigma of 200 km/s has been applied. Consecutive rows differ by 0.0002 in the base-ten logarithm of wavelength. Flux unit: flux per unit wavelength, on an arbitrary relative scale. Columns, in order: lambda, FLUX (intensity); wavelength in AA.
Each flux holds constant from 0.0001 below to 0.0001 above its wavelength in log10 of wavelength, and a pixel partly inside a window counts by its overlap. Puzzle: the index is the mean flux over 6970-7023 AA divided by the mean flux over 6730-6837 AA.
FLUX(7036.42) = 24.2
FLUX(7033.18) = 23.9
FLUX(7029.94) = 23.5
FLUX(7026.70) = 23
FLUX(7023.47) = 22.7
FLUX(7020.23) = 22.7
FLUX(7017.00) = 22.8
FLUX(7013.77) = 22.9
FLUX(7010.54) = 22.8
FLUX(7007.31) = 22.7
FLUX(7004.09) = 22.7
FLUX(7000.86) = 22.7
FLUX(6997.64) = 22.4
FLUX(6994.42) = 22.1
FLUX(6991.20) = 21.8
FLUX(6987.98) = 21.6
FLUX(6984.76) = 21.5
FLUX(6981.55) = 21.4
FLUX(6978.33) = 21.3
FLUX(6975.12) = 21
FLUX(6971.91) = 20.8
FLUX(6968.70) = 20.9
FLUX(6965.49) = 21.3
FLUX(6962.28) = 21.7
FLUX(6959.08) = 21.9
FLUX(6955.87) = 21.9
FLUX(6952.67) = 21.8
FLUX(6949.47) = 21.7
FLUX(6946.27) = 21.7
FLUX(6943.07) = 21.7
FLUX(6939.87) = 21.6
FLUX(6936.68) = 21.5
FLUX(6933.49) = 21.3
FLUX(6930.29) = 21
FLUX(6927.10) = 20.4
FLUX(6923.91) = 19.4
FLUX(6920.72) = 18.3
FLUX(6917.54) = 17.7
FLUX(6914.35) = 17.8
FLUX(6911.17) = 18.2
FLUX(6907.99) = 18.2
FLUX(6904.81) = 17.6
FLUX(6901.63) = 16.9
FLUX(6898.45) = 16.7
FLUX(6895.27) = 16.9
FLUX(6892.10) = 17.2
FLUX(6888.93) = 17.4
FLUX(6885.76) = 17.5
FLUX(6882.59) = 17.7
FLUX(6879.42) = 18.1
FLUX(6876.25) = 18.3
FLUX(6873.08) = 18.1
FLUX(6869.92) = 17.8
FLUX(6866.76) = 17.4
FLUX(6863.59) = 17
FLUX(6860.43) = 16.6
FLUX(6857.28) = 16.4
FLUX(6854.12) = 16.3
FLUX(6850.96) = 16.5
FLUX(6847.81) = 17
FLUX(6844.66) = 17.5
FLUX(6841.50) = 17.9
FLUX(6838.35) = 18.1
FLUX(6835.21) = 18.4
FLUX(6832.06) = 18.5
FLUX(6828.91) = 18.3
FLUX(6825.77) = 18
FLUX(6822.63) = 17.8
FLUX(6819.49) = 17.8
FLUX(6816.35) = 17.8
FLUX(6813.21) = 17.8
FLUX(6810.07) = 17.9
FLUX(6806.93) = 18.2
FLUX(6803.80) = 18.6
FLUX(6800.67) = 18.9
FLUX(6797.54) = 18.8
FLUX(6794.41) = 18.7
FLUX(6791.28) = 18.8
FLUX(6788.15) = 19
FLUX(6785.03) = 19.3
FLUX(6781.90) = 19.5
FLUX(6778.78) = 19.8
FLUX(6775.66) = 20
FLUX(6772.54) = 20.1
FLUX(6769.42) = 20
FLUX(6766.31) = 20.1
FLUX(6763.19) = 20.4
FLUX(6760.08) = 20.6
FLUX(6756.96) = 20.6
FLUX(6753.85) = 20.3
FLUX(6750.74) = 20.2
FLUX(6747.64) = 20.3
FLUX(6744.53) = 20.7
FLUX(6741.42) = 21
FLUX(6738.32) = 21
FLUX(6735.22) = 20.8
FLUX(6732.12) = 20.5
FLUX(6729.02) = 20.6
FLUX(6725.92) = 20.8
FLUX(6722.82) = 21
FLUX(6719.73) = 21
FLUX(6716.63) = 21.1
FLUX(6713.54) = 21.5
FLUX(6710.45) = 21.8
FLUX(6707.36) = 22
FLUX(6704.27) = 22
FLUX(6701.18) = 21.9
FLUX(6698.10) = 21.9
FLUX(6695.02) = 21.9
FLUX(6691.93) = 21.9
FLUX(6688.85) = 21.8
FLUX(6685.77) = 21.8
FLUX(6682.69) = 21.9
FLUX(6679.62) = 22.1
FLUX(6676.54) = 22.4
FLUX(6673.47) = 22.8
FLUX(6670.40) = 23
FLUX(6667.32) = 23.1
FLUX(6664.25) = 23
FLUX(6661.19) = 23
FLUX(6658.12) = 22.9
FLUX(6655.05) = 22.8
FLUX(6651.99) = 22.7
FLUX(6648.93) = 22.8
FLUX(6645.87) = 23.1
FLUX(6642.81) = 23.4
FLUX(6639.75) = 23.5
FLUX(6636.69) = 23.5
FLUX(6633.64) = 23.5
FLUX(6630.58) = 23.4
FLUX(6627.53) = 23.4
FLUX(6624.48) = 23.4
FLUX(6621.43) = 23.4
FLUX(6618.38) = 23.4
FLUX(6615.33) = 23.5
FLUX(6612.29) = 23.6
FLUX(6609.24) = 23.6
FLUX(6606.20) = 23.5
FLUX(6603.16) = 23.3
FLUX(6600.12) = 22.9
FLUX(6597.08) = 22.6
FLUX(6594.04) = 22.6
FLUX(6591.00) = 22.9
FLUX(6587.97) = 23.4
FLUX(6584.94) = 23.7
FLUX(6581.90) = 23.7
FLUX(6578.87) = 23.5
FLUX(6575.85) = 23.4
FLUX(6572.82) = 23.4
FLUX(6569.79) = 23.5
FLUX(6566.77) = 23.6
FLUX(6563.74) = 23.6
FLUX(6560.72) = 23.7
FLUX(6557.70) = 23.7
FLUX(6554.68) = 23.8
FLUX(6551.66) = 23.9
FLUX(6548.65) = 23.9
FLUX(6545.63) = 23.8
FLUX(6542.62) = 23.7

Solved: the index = 1.1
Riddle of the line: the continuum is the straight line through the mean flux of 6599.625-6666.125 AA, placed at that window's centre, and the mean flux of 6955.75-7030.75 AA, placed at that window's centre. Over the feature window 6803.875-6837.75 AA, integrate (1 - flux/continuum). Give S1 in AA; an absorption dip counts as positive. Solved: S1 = 6.8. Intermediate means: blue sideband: 23.3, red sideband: 22.1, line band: 18.1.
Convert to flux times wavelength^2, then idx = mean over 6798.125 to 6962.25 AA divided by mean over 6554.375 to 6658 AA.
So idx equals 0.86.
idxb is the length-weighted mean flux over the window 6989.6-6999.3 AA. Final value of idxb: 22.1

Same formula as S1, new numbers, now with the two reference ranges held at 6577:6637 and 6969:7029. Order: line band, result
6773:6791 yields 2.6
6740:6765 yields 2.6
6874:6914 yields 8.7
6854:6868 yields 3.6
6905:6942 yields 4.7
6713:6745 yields 2.9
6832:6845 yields 2.6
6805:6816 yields 2.3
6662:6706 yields 1.6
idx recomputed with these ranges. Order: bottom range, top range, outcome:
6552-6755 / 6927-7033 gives 1.07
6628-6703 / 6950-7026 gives 1.07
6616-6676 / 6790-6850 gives 0.82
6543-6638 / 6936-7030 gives 1.05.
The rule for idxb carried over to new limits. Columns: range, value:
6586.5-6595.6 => 23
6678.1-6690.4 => 21.9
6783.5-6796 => 18.9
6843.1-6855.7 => 16.8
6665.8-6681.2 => 22.7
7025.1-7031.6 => 23.2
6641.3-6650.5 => 23.1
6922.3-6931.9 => 20.2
